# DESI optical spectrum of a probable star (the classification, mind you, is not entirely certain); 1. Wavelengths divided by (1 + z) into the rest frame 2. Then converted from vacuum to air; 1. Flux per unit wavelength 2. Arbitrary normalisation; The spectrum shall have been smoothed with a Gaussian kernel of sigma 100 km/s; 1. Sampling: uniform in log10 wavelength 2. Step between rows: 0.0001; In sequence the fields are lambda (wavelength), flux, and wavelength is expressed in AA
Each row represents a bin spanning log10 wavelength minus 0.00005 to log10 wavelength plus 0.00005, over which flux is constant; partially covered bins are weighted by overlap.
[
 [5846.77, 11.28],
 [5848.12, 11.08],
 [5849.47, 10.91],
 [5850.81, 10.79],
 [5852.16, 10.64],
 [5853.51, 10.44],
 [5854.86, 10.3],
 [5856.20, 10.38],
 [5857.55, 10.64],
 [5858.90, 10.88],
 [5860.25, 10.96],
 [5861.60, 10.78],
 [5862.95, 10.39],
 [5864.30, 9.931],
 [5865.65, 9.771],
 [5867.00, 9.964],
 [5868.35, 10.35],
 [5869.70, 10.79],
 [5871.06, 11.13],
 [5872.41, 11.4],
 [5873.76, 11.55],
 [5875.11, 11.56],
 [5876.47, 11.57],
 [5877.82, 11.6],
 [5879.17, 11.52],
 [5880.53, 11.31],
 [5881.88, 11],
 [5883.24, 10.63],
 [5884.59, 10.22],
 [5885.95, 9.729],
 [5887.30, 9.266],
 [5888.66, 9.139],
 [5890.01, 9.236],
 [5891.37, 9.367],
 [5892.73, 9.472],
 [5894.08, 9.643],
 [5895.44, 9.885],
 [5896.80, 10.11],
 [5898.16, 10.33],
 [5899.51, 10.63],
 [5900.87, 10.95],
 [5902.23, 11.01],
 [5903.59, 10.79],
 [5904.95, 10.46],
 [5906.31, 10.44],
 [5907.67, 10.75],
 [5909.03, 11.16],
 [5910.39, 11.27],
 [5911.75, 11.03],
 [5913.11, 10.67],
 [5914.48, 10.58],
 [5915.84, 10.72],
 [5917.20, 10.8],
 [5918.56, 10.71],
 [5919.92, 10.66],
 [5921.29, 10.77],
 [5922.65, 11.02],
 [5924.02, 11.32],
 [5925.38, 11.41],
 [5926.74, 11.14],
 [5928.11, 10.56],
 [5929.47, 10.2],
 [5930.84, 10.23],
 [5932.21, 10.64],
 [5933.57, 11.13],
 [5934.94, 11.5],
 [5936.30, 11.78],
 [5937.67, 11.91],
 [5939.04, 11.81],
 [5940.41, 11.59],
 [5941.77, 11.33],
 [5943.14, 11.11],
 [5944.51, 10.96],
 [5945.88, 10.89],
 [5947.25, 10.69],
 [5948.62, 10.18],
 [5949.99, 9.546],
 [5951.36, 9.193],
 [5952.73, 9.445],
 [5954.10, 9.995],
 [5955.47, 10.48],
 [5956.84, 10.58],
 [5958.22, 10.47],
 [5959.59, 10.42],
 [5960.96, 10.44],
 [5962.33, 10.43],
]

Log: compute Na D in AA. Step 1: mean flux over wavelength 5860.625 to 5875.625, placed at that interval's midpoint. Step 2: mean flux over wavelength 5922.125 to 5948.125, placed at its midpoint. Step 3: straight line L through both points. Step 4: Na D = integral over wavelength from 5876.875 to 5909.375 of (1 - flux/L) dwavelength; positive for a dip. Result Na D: 1.45 AA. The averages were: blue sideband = 10.7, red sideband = 11.1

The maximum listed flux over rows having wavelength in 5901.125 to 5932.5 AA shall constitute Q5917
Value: 11.41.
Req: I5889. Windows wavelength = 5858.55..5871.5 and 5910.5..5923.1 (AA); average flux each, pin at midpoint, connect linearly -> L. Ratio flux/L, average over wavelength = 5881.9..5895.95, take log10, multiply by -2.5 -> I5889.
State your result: 0.10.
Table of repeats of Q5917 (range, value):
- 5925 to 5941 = 11.91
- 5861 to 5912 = 11.6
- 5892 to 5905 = 11.01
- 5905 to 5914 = 11.27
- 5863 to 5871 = 10.79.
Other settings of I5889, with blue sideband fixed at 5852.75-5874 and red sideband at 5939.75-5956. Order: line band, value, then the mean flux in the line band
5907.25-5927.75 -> -0.04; 10.9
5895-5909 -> -0.01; 10.6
